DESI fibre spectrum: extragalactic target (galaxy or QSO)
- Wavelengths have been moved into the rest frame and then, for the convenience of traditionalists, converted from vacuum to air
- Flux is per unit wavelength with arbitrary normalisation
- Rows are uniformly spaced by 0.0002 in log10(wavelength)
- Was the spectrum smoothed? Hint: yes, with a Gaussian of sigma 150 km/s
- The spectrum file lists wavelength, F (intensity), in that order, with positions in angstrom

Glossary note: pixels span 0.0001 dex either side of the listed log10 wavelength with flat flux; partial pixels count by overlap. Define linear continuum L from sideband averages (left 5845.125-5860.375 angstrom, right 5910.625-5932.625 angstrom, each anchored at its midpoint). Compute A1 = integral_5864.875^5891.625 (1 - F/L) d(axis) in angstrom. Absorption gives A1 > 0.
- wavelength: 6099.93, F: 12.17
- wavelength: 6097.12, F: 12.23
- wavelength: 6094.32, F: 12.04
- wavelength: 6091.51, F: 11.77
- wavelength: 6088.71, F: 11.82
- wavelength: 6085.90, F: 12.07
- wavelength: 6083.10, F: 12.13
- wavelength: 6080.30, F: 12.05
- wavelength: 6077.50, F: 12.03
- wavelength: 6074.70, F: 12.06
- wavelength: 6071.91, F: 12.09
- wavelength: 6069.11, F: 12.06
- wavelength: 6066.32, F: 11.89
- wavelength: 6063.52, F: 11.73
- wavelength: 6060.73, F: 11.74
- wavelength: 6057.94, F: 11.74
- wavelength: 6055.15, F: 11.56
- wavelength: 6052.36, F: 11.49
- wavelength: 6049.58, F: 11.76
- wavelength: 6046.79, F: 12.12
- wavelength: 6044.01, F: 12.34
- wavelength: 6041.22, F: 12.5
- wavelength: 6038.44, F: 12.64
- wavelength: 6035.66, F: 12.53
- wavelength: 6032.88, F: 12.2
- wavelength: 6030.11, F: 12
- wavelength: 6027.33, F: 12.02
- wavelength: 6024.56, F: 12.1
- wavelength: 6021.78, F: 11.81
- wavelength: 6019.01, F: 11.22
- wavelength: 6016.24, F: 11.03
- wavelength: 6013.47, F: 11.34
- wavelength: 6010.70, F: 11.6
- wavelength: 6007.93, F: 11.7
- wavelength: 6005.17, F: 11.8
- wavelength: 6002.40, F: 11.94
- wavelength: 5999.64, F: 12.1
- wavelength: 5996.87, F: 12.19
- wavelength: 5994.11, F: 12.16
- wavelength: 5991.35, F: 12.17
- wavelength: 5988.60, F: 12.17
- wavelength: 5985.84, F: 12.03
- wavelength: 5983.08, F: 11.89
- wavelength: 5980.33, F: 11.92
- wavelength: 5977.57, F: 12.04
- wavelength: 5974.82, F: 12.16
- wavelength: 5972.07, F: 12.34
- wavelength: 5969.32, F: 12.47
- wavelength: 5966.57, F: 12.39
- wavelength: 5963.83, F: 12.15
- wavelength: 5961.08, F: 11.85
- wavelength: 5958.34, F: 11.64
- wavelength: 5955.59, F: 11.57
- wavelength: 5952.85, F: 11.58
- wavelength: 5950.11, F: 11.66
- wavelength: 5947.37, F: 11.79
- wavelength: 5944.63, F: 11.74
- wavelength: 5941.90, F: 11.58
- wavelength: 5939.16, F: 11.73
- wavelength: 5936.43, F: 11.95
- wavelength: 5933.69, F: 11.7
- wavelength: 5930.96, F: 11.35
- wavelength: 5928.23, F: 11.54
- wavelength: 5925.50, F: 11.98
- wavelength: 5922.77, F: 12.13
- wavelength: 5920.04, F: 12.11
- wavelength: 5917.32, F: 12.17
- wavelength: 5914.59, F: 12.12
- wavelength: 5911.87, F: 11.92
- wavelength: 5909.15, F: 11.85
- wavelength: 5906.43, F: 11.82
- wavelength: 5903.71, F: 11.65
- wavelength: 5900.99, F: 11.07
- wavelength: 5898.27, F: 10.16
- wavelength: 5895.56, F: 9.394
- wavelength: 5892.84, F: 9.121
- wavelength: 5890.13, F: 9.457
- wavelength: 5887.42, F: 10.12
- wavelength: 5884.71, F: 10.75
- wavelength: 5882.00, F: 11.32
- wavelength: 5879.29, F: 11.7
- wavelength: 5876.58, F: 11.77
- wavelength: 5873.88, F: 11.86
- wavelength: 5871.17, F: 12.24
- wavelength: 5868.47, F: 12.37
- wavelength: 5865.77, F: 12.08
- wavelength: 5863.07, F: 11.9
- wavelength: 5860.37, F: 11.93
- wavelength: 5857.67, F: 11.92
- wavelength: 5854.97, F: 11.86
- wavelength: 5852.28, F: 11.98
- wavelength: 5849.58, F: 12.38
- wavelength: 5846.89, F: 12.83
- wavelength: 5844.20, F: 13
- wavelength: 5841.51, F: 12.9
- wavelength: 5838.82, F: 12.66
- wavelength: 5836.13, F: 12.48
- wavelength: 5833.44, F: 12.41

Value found 1.7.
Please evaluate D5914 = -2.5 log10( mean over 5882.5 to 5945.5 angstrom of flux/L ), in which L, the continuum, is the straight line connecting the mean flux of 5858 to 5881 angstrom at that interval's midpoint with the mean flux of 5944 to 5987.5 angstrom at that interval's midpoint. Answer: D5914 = 0.06 mag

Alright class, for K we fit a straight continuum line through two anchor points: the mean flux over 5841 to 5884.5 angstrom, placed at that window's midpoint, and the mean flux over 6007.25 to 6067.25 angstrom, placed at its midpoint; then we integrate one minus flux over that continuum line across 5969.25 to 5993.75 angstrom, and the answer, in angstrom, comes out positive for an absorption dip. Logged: -0.4 angstrom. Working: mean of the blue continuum 12.1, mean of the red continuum 11.9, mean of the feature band 12.1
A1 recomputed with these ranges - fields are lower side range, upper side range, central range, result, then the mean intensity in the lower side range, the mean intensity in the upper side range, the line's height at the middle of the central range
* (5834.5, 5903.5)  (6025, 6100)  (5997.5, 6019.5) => 0.5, 11.6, 12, 11.9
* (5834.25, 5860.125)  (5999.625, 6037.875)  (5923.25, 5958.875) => 1.2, 12.4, 11.8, 12.1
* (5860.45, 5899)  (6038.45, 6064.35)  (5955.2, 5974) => -1.0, 11.1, 11.9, 11.5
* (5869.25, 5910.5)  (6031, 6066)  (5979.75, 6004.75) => -0.9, 11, 12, 11.7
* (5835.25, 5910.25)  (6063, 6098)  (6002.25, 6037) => 0.3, 11.6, 12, 11.9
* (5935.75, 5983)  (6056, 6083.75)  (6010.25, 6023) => 0.6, 11.9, 11.9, 11.9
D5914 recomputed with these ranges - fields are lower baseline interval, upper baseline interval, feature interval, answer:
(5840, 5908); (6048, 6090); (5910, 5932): -0.030 mag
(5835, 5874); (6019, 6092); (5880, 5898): 0.210 mag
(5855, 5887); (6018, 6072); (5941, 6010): -0.007 mag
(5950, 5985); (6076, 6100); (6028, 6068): 0.000 mag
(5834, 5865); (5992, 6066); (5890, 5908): 0.169 mag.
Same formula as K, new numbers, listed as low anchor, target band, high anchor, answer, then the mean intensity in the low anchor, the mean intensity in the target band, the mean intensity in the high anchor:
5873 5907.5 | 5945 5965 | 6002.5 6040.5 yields -0.8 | 10.8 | 11.7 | 11.9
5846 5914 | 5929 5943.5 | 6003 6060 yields -0.1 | 11.4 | 11.7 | 11.9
